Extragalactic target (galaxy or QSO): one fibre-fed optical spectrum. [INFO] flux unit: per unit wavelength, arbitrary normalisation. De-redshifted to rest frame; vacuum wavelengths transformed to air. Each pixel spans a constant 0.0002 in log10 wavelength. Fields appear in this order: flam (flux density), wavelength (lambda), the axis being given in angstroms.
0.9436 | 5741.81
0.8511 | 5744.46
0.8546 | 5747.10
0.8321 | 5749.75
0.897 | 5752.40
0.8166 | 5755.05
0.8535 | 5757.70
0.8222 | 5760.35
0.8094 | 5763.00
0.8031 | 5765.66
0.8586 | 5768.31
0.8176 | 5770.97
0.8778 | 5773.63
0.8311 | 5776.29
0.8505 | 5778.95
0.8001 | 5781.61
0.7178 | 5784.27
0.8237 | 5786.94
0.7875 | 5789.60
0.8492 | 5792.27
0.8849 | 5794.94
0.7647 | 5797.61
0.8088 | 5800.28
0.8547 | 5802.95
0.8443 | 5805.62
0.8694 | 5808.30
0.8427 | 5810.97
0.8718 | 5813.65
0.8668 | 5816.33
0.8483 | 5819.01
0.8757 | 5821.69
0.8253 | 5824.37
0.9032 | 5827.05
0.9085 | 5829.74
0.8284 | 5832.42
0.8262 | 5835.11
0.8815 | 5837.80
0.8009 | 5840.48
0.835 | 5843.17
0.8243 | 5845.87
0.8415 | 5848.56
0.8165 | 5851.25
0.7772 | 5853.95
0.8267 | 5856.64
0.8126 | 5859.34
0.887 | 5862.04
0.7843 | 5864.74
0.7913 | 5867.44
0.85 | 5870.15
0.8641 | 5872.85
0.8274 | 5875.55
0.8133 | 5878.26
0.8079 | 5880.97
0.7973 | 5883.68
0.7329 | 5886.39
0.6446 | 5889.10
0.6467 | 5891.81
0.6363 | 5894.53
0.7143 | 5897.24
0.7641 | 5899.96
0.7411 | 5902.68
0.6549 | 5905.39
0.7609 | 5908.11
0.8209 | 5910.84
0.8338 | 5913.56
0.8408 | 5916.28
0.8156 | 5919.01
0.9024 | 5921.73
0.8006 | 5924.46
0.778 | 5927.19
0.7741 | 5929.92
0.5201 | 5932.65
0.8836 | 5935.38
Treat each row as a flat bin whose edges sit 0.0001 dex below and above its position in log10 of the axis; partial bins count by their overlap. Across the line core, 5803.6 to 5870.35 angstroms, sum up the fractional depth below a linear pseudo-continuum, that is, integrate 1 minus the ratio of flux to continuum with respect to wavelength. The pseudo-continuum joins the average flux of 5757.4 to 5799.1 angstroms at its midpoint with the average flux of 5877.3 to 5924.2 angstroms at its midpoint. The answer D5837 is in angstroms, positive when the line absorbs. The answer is -4.1 angstroms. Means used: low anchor 0.821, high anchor 0.761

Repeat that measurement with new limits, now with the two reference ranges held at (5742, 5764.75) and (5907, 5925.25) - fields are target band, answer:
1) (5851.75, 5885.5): 0.6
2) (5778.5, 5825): 0.4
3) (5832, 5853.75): 0.2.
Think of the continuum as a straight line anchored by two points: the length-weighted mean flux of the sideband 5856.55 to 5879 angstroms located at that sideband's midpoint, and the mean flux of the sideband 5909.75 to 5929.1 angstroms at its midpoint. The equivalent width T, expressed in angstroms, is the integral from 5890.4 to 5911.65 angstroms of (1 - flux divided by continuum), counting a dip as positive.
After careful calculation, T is 2.9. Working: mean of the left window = 0.829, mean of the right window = 0.826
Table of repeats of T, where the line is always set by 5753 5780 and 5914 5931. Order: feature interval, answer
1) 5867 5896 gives 2.1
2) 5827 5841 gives -0.5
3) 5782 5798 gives 0.5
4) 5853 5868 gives 0.2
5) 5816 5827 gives -0.4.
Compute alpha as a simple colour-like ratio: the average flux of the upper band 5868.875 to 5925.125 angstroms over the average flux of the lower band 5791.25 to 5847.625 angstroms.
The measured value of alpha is 0.9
